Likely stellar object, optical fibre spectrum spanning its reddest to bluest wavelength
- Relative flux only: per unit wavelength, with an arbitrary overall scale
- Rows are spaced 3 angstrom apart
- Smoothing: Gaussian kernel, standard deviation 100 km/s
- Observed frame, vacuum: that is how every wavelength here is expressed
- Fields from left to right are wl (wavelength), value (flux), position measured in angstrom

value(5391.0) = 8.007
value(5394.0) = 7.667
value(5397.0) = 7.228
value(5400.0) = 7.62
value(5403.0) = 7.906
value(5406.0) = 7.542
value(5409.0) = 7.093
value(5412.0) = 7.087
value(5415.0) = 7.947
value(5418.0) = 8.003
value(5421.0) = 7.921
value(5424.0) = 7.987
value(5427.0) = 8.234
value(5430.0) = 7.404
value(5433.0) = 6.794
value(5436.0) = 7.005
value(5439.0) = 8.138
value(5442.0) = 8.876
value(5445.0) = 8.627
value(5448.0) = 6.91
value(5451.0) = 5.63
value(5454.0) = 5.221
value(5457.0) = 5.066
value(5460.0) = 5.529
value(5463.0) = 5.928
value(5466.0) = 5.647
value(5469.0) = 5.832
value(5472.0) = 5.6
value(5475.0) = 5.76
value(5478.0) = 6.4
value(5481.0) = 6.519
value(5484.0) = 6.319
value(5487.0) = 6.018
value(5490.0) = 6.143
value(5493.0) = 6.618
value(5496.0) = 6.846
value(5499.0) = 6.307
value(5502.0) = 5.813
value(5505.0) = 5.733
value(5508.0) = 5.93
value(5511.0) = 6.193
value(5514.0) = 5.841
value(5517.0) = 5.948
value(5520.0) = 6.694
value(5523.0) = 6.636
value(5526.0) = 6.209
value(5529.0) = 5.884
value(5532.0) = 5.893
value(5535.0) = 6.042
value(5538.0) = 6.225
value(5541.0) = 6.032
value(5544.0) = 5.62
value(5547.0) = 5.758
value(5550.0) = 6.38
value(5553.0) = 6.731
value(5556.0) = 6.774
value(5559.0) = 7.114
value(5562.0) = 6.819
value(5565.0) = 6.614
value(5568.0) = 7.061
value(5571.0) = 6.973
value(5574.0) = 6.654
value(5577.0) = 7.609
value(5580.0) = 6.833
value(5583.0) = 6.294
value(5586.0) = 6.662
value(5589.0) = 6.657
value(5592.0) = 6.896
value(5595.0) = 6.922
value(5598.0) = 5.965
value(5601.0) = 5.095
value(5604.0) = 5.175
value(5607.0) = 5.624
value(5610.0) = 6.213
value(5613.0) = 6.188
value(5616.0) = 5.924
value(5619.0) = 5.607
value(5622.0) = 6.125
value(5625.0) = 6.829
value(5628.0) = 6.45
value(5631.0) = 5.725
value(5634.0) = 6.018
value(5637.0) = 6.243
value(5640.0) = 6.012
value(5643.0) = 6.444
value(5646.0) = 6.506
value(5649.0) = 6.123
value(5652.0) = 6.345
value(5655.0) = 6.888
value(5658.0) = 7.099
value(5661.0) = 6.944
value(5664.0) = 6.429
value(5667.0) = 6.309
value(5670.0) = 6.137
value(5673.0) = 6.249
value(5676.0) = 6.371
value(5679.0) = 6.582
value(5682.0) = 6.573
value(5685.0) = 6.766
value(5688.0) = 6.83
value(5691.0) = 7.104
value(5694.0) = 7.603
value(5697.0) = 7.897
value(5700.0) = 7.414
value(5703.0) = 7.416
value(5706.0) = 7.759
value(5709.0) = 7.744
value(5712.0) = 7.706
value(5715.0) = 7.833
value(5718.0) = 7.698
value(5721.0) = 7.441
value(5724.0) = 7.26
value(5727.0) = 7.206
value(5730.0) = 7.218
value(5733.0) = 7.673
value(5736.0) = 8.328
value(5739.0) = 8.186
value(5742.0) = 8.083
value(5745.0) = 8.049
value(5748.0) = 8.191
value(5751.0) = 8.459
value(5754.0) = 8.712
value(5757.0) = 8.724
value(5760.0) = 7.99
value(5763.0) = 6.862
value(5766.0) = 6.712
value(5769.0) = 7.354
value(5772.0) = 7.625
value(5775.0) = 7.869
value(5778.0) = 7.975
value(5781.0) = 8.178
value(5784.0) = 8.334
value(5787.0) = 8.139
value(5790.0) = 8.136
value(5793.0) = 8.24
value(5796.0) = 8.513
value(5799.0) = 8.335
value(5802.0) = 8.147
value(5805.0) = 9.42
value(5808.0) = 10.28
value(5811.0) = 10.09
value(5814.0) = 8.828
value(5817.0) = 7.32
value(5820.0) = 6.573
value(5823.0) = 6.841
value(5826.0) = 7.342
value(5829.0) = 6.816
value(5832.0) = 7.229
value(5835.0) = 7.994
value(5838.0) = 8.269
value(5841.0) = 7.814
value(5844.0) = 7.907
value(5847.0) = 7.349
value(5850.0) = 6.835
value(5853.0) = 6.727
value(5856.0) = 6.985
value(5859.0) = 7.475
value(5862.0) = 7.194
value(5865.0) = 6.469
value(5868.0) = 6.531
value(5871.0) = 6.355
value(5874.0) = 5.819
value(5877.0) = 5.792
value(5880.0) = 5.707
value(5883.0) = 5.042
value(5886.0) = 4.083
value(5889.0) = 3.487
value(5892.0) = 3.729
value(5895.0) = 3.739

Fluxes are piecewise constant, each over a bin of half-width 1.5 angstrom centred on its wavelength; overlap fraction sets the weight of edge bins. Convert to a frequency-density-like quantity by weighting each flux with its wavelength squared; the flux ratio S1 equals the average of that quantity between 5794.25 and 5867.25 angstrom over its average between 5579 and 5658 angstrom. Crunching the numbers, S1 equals 1.34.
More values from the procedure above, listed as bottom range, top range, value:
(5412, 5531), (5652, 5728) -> 1.17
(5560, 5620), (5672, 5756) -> 1.23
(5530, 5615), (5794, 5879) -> 1.29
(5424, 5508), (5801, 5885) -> 1.28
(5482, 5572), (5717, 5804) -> 1.37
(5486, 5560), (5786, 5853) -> 1.43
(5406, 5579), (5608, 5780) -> 1.16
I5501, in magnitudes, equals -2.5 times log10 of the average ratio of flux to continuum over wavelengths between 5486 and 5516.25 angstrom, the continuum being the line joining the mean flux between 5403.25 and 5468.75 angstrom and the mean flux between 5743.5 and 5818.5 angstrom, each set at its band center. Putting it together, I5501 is 0.19 mag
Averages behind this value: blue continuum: 7.07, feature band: 6.14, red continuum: 8.26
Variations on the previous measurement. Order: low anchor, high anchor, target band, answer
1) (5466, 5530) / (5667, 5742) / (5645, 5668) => 0.07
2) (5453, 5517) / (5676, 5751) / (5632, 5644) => 0.14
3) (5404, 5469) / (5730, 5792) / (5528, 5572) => 0.15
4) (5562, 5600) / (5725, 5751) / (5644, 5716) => 0.08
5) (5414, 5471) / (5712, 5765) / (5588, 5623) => 0.23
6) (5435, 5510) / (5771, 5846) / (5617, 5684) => 0.14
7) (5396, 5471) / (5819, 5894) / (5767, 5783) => -0.18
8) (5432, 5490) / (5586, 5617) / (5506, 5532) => 0.02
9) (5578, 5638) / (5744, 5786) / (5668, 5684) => 0.09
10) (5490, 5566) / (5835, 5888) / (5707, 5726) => -0.18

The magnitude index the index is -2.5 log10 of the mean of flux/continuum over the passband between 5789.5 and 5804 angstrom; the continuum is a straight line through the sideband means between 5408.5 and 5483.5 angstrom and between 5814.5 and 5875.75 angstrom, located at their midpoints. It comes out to -0.18 mag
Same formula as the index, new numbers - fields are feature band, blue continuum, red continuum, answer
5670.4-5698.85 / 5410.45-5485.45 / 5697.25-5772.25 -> 0.11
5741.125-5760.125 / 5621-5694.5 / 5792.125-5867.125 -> -0.16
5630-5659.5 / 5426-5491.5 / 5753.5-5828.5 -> 0.16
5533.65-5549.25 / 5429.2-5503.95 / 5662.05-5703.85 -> 0.11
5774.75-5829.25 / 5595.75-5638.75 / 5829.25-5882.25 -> -0.22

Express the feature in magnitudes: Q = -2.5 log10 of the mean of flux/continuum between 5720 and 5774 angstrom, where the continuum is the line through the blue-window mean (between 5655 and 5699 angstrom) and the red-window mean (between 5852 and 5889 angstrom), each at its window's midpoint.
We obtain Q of -0.19 mag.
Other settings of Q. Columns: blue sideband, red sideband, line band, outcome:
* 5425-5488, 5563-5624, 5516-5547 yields 0.060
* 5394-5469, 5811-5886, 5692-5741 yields -0.093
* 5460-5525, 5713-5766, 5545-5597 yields -0.011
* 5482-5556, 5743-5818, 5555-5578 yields -0.062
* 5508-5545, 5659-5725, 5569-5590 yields -0.066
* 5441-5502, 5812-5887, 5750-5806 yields -0.191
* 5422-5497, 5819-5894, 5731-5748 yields -0.230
